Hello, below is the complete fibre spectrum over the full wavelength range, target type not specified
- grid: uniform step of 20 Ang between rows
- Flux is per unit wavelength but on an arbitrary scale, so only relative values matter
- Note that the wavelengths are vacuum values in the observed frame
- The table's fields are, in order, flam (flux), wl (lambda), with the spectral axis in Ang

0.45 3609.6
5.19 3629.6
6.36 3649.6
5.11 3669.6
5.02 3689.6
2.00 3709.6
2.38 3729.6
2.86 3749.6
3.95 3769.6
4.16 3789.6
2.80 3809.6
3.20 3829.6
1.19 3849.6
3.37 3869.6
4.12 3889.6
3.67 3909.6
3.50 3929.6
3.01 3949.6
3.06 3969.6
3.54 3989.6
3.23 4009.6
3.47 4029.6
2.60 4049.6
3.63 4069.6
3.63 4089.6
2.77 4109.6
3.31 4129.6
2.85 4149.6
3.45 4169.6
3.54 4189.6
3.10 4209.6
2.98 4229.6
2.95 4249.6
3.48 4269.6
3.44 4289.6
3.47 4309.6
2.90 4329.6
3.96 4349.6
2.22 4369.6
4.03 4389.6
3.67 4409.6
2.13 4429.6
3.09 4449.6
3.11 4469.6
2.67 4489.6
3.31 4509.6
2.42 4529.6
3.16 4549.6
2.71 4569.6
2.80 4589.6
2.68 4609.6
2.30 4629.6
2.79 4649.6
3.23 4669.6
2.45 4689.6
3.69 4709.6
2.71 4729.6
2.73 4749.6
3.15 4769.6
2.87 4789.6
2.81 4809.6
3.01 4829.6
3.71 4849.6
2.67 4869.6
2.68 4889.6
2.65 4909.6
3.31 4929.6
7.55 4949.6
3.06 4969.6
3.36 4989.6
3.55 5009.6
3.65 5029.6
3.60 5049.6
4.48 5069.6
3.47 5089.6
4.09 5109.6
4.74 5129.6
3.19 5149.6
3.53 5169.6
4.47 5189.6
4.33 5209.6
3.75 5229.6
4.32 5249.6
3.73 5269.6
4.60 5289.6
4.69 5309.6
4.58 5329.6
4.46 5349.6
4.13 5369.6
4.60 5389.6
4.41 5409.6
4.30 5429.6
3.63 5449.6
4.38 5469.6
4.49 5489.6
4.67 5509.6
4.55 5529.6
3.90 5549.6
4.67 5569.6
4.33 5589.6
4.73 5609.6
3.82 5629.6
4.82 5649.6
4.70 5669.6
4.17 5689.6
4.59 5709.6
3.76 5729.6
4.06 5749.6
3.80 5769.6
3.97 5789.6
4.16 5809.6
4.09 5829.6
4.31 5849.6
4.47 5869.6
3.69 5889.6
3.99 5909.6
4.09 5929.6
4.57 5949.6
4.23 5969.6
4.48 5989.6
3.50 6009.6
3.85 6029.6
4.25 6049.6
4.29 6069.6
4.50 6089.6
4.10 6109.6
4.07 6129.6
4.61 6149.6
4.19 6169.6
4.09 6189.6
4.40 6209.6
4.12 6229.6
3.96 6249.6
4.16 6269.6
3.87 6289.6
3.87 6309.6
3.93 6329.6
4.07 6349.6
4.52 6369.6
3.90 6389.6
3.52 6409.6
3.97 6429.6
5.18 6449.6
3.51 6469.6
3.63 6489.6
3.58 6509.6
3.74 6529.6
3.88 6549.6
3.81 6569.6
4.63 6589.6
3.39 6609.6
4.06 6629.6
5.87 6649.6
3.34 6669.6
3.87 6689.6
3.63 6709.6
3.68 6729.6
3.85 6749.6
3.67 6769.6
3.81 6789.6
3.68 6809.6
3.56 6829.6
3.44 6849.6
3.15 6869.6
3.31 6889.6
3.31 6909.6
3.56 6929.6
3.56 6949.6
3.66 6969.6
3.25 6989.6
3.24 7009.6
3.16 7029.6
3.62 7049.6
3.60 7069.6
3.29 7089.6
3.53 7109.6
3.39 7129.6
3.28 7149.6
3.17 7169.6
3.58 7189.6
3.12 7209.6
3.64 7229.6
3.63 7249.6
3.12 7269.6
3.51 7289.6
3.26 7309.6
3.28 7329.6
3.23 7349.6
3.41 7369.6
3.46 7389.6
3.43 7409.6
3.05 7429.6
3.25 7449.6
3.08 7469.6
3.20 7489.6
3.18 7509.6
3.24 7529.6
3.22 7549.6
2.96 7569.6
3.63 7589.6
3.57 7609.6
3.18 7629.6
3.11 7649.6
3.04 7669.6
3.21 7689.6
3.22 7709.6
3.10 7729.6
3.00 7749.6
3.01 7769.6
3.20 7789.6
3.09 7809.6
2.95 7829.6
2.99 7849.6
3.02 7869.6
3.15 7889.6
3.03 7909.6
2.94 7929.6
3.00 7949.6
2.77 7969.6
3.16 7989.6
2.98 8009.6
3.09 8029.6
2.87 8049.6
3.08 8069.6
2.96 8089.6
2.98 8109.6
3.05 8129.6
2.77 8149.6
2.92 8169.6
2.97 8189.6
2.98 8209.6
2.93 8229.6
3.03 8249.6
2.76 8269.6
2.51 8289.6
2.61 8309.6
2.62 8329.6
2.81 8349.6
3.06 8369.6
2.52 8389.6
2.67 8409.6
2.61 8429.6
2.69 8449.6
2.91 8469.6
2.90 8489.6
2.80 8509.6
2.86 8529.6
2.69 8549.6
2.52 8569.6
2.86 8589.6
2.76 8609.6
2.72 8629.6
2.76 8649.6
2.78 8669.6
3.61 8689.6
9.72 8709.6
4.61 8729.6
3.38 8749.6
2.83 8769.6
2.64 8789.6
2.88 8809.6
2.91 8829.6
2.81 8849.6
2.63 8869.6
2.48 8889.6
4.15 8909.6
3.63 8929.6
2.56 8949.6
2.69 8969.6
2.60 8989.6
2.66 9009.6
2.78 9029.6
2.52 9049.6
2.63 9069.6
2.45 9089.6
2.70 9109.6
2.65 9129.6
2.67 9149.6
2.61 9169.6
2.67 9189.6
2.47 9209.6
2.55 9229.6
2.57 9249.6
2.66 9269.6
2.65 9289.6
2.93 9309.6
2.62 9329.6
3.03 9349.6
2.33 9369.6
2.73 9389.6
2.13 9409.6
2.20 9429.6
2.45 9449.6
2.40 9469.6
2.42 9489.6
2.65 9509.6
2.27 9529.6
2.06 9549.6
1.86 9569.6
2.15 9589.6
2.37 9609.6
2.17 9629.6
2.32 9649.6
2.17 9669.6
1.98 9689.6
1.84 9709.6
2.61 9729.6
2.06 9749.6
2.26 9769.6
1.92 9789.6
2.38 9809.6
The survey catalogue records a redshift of 0.327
